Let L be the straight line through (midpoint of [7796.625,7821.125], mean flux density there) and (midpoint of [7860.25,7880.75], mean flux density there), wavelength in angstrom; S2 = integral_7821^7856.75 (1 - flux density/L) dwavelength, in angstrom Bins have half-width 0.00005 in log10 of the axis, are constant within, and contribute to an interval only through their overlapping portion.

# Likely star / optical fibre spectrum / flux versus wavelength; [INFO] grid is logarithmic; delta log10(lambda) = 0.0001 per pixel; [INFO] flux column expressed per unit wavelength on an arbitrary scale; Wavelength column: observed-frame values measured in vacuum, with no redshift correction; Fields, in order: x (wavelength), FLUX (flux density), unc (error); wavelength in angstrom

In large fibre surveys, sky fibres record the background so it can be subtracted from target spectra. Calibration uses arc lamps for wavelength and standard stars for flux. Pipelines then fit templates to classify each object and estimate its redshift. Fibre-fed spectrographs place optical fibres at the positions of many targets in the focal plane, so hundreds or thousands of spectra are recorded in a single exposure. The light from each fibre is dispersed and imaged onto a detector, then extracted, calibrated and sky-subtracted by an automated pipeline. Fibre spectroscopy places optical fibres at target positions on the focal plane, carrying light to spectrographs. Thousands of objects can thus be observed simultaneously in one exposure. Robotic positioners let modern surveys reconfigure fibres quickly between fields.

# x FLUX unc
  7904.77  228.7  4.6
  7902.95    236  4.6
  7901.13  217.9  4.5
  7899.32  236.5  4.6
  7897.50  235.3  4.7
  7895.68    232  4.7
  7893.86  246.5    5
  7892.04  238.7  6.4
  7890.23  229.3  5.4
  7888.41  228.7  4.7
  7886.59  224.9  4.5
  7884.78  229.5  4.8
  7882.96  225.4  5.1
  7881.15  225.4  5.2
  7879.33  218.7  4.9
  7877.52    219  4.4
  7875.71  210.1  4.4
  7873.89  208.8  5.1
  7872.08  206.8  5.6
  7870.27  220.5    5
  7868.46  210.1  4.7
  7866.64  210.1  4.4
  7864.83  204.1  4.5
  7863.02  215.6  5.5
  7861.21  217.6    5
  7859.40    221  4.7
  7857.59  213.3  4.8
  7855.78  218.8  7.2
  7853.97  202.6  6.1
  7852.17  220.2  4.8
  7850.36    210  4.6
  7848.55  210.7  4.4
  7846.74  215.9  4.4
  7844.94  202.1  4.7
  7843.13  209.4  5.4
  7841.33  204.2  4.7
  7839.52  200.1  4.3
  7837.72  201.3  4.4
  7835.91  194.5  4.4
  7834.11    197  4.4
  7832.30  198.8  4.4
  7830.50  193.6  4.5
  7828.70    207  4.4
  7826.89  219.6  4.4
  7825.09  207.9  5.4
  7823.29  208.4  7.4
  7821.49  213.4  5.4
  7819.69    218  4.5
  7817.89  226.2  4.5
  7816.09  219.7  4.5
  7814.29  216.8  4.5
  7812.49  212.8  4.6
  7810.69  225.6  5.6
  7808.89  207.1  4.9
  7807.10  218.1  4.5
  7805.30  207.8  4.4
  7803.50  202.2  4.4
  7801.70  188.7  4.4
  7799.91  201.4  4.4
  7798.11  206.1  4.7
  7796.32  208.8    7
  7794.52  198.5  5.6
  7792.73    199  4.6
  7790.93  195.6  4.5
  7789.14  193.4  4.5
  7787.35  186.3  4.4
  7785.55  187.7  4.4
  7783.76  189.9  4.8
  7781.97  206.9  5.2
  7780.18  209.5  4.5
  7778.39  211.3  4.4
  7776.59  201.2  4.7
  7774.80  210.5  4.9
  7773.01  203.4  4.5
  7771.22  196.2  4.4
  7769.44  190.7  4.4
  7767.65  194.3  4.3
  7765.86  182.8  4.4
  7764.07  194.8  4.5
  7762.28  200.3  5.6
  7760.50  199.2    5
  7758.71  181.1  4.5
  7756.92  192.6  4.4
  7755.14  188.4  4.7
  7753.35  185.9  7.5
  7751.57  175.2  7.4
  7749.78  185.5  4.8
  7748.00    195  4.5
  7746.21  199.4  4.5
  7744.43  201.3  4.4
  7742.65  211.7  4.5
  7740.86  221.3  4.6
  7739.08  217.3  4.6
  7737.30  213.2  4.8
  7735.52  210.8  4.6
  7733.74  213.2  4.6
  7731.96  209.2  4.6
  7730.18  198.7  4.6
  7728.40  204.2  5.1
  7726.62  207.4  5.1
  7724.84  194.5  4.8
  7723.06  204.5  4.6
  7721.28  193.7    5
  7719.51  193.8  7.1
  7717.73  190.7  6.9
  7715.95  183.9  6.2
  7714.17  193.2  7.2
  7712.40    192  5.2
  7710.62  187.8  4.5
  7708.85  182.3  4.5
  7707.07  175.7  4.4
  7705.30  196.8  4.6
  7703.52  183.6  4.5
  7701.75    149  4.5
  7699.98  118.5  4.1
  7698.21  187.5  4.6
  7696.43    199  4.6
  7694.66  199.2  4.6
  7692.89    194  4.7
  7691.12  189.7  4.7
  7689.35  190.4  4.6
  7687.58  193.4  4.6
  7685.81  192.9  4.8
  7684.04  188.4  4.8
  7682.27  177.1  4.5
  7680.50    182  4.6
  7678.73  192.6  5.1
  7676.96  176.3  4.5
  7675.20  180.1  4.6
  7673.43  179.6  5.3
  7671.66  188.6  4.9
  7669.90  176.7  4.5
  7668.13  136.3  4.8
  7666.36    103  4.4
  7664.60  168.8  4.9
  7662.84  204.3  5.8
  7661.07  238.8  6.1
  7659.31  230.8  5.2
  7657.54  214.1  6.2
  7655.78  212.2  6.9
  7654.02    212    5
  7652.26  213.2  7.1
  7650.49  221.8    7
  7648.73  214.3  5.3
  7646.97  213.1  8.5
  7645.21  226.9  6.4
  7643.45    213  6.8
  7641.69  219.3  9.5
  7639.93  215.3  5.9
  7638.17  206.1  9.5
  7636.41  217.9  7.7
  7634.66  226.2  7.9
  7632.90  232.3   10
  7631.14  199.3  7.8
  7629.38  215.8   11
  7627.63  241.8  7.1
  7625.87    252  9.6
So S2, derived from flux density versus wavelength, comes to 0.9 angstrom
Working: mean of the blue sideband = 212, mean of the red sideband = 213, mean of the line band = 207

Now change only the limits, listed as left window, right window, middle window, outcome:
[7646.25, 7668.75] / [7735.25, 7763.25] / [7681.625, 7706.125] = 2.0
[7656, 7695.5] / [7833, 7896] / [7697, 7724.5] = 1.3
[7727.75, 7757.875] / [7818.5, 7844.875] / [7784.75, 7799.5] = 0.5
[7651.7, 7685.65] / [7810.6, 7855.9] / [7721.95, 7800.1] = 0.2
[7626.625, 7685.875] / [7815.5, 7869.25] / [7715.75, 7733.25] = 0.4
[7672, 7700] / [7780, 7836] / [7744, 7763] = 0.5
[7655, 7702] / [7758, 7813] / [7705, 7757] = -1.4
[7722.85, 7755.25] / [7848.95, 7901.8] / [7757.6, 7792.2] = 1.7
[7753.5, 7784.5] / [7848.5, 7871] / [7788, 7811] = -0.1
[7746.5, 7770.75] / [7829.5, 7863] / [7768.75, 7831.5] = -2.2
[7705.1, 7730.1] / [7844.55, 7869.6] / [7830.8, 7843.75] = 0.6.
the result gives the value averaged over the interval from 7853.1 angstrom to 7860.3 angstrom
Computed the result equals 214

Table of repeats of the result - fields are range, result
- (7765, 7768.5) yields 188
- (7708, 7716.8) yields 188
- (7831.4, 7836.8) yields 197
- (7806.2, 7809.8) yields 213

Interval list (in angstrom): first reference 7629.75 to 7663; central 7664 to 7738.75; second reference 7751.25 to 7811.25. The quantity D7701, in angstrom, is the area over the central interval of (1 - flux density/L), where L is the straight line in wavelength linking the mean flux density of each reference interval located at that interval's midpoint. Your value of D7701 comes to 8.43 angstrom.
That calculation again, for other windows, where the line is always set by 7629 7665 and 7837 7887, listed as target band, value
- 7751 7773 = 2.42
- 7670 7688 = 2.57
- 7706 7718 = 1.59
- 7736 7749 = 0.38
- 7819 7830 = 0.11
